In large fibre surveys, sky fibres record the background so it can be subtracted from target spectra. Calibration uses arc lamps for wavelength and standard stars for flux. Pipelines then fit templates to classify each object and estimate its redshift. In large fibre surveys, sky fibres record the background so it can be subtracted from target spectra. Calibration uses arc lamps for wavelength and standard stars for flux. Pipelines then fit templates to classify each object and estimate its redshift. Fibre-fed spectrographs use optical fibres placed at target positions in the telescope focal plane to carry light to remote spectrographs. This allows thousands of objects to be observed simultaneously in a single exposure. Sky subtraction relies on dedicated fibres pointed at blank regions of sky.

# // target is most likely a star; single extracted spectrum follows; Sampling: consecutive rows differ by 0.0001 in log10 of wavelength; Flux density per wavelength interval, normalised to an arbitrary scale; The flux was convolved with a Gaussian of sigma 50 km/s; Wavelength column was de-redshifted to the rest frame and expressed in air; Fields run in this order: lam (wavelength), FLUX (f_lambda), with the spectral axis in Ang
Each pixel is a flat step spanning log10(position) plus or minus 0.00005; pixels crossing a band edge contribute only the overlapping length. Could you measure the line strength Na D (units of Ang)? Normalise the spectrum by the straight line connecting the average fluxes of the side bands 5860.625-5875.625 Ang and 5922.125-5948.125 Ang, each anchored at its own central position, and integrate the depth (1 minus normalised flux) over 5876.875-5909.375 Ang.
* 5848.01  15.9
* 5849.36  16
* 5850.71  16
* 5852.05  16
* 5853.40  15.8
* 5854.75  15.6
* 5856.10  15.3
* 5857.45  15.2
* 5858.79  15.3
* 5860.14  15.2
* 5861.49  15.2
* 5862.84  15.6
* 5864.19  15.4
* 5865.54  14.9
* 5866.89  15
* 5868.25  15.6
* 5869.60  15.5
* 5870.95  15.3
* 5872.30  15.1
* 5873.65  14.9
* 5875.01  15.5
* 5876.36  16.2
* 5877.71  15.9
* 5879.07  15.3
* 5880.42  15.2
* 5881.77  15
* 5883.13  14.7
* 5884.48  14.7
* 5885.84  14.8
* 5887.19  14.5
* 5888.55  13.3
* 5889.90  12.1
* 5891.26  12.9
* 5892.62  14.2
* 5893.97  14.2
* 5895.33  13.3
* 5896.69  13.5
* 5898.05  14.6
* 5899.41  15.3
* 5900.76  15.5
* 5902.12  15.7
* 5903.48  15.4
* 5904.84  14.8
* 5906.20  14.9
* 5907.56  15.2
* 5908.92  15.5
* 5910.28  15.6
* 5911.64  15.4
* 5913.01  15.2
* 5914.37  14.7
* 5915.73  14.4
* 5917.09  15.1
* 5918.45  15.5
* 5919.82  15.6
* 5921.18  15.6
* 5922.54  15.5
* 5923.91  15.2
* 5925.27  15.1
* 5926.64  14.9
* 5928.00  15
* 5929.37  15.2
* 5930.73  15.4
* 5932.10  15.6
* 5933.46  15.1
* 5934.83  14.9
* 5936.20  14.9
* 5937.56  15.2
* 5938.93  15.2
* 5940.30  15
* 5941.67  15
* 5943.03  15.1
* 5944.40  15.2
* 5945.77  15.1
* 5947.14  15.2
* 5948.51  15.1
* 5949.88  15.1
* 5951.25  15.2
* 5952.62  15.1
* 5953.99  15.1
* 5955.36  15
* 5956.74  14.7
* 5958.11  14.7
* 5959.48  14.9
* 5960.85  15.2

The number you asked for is 1.3 Ang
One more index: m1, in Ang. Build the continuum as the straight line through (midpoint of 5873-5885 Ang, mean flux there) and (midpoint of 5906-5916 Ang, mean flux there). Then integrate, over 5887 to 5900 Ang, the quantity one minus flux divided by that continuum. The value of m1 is 1.2 Ang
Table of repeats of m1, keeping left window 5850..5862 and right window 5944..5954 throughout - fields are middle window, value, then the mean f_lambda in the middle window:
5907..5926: 0.0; 15.3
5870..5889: 0.5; 15.1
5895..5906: 0.4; 14.8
